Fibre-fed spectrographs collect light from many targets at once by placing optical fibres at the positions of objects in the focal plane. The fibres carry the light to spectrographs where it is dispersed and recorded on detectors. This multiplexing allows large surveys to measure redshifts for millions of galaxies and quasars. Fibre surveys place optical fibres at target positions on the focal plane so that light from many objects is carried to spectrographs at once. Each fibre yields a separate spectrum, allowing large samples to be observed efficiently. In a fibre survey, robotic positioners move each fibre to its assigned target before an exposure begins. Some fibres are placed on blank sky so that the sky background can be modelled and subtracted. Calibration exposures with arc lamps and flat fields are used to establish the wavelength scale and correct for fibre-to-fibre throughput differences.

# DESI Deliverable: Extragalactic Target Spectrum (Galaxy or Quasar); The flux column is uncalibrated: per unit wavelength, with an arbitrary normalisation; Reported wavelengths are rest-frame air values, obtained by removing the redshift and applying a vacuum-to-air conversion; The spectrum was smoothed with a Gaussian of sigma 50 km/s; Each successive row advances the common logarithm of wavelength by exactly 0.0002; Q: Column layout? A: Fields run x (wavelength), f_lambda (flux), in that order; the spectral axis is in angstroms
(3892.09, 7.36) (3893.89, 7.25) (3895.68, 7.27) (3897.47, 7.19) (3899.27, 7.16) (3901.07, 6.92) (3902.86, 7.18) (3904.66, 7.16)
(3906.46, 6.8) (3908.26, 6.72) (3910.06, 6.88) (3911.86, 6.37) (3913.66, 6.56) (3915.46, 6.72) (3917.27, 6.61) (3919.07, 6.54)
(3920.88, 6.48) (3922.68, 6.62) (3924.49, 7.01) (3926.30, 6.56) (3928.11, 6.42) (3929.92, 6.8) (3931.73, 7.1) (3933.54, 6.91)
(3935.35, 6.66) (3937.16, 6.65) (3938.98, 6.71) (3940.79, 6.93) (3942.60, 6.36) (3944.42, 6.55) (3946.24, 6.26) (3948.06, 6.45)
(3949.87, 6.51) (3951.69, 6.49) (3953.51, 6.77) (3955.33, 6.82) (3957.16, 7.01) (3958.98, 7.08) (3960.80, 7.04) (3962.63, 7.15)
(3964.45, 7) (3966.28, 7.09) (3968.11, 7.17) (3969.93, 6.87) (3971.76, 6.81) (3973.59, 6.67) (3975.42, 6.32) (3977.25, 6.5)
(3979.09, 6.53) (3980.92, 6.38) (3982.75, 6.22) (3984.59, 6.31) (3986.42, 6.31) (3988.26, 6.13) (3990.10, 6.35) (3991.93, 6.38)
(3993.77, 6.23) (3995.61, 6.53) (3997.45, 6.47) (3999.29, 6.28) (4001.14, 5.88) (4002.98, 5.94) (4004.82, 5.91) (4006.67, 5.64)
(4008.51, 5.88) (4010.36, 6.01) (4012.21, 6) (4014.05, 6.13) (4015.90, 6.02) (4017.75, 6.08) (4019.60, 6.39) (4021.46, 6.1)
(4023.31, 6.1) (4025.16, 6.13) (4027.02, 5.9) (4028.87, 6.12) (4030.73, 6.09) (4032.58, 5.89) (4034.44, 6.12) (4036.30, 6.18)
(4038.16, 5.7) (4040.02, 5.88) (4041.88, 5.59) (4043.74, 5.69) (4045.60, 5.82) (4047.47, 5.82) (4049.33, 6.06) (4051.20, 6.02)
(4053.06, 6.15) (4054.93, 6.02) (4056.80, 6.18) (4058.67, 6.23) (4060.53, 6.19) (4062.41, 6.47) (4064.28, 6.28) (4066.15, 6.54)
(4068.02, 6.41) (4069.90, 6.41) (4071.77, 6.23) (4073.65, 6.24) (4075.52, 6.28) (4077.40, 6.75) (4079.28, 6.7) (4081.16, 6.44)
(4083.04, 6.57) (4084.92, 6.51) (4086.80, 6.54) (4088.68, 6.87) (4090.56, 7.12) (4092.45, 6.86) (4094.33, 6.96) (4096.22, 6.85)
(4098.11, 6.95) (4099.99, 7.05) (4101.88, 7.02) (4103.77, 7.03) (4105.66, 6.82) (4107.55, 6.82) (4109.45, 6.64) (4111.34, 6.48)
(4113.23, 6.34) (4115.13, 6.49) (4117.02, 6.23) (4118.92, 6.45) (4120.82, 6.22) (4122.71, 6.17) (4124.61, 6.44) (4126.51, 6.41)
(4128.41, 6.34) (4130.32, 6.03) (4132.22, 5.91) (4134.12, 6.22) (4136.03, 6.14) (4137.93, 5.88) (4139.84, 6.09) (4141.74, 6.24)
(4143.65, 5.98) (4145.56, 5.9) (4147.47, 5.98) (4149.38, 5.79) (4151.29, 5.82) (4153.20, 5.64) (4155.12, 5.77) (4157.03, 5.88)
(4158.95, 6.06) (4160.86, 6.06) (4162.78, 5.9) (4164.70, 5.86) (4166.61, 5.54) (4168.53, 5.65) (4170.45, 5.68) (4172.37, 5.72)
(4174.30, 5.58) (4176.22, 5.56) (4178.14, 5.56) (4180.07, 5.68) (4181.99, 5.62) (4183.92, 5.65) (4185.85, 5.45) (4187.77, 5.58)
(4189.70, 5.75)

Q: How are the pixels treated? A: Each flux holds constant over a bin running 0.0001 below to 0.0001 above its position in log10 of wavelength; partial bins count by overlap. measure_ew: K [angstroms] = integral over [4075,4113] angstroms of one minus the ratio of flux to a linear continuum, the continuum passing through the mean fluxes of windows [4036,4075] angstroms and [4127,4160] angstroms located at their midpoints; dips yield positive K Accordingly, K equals -4.5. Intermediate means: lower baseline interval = 6.1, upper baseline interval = 5.99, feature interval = 6.76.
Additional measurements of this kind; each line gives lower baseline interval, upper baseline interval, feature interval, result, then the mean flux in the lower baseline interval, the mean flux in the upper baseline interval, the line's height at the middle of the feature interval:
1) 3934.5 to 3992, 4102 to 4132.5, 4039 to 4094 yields 1.70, 6.64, 6.45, 6.52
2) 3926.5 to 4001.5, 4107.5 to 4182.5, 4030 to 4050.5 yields 1.51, 6.62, 6.01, 6.36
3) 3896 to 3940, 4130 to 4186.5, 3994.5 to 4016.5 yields 1.29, 6.79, 5.83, 6.44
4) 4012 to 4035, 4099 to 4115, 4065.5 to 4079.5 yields 0.11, 6.09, 6.76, 6.48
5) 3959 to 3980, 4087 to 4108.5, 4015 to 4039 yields 2.84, 6.84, 6.93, 6.88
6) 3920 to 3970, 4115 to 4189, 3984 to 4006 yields 1.15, 6.77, 5.92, 6.56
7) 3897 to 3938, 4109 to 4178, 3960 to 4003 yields 0.21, 6.78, 6.02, 6.56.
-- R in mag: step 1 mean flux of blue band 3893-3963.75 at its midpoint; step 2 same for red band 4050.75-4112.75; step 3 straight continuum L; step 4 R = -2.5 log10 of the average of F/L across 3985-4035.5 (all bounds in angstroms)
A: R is 0.09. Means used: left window 6.79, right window 6.57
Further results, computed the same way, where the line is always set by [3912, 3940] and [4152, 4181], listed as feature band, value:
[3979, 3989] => 0.03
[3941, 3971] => -0.04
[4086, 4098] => -0.14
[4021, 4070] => 0.03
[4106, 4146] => -0.07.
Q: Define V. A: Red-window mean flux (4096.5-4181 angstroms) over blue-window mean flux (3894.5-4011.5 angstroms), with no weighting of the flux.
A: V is 0.9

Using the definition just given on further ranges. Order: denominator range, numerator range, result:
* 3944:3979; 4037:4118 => 0.95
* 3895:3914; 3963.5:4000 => 0.94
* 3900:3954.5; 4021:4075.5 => 0.91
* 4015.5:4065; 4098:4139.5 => 1.07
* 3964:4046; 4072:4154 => 1.03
